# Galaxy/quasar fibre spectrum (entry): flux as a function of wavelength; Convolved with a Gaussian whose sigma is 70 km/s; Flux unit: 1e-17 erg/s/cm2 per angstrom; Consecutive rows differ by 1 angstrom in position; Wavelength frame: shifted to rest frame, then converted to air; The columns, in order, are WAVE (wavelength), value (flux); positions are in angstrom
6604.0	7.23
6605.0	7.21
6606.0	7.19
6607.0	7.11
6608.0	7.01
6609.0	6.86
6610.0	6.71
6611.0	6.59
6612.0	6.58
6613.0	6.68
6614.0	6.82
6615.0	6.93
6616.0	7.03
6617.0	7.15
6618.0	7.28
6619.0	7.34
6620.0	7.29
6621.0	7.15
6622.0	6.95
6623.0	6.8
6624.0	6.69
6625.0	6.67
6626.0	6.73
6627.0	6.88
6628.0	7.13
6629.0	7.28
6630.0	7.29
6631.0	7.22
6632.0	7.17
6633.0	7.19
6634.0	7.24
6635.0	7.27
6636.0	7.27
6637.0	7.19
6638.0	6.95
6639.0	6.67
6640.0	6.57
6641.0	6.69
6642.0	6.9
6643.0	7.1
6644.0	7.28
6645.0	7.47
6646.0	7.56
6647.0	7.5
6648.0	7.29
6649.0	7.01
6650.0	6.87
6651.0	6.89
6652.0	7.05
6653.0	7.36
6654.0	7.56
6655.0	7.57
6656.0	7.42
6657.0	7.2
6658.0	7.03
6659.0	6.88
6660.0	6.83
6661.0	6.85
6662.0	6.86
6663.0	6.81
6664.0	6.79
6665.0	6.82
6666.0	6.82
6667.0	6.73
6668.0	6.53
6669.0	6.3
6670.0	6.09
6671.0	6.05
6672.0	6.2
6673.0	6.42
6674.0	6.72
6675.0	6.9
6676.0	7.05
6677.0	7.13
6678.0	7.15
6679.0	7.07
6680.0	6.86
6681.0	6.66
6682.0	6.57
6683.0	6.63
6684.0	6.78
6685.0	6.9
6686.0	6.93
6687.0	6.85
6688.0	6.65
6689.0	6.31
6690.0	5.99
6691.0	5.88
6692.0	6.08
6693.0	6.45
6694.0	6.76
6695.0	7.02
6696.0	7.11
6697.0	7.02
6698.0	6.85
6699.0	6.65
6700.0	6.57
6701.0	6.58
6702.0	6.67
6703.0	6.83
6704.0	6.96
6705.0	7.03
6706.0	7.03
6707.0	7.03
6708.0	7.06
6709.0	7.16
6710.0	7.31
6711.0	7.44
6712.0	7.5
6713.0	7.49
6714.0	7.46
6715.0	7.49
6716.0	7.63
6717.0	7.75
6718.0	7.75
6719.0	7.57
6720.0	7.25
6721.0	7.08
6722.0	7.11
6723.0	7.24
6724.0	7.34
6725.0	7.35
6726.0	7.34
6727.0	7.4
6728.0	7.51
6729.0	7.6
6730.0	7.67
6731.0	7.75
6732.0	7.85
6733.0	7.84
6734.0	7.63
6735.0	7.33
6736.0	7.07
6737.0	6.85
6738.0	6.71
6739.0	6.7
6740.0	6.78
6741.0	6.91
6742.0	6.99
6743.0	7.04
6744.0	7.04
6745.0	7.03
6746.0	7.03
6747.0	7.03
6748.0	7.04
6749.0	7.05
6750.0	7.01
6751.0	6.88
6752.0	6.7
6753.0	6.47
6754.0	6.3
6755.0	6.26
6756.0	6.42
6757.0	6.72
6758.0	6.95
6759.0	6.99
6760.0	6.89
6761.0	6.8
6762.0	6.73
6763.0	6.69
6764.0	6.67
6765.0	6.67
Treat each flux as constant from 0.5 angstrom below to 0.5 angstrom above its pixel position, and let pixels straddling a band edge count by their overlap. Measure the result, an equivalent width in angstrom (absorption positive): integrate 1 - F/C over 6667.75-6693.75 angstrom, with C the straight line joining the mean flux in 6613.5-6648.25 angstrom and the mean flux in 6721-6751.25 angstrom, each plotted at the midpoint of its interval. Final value 2.0 angstrom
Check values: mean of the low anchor 7.08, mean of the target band 6.58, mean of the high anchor 7.2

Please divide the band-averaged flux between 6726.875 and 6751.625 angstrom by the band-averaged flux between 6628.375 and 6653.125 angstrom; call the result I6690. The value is 1.0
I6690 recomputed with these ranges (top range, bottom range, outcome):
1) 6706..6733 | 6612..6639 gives 1.05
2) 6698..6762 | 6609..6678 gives 1.02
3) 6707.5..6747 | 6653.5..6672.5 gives 1.07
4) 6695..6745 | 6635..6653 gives 1.02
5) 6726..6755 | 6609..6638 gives 1.01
